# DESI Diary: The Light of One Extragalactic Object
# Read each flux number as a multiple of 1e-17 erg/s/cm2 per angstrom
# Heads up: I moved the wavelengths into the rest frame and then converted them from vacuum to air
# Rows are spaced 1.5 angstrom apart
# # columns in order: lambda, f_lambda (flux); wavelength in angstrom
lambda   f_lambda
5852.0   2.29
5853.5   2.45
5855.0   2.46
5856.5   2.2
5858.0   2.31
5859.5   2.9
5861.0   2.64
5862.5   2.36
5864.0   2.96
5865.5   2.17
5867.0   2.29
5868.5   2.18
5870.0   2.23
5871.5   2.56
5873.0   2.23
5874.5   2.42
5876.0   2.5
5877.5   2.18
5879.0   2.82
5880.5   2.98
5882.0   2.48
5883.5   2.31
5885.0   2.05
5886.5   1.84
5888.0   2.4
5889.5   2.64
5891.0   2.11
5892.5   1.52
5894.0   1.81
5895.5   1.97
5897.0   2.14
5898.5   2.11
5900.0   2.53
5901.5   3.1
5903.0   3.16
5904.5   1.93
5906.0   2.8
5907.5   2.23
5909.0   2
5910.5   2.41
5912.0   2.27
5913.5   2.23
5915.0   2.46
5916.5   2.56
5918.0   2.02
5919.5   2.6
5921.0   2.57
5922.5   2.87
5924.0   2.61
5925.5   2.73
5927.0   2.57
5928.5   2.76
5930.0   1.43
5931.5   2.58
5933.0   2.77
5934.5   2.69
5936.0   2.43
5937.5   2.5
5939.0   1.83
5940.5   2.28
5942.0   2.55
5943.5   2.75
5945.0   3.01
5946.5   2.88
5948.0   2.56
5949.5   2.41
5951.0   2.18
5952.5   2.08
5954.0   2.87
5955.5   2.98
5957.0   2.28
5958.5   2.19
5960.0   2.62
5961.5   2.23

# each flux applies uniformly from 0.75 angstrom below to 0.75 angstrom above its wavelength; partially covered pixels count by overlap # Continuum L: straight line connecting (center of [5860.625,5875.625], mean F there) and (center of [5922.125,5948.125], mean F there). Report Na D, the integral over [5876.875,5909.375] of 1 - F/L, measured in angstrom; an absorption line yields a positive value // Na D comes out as 1.65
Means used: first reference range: 2.4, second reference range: 2.54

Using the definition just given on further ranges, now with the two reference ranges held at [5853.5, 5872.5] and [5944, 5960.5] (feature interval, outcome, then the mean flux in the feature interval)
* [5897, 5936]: 0.5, 2.47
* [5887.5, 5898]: 1.7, 2.08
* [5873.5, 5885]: -0.2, 2.49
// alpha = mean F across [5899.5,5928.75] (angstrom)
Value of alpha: 2.52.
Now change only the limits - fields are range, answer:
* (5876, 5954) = 2.41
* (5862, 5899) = 2.29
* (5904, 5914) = 2.28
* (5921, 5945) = 2.51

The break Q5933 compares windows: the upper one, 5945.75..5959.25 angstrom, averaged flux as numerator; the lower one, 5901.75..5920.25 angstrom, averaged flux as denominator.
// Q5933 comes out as 1.0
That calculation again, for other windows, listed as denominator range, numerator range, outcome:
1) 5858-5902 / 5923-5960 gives 1.06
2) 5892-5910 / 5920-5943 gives 1.09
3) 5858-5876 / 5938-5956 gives 1.03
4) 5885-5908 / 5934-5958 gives 1.10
